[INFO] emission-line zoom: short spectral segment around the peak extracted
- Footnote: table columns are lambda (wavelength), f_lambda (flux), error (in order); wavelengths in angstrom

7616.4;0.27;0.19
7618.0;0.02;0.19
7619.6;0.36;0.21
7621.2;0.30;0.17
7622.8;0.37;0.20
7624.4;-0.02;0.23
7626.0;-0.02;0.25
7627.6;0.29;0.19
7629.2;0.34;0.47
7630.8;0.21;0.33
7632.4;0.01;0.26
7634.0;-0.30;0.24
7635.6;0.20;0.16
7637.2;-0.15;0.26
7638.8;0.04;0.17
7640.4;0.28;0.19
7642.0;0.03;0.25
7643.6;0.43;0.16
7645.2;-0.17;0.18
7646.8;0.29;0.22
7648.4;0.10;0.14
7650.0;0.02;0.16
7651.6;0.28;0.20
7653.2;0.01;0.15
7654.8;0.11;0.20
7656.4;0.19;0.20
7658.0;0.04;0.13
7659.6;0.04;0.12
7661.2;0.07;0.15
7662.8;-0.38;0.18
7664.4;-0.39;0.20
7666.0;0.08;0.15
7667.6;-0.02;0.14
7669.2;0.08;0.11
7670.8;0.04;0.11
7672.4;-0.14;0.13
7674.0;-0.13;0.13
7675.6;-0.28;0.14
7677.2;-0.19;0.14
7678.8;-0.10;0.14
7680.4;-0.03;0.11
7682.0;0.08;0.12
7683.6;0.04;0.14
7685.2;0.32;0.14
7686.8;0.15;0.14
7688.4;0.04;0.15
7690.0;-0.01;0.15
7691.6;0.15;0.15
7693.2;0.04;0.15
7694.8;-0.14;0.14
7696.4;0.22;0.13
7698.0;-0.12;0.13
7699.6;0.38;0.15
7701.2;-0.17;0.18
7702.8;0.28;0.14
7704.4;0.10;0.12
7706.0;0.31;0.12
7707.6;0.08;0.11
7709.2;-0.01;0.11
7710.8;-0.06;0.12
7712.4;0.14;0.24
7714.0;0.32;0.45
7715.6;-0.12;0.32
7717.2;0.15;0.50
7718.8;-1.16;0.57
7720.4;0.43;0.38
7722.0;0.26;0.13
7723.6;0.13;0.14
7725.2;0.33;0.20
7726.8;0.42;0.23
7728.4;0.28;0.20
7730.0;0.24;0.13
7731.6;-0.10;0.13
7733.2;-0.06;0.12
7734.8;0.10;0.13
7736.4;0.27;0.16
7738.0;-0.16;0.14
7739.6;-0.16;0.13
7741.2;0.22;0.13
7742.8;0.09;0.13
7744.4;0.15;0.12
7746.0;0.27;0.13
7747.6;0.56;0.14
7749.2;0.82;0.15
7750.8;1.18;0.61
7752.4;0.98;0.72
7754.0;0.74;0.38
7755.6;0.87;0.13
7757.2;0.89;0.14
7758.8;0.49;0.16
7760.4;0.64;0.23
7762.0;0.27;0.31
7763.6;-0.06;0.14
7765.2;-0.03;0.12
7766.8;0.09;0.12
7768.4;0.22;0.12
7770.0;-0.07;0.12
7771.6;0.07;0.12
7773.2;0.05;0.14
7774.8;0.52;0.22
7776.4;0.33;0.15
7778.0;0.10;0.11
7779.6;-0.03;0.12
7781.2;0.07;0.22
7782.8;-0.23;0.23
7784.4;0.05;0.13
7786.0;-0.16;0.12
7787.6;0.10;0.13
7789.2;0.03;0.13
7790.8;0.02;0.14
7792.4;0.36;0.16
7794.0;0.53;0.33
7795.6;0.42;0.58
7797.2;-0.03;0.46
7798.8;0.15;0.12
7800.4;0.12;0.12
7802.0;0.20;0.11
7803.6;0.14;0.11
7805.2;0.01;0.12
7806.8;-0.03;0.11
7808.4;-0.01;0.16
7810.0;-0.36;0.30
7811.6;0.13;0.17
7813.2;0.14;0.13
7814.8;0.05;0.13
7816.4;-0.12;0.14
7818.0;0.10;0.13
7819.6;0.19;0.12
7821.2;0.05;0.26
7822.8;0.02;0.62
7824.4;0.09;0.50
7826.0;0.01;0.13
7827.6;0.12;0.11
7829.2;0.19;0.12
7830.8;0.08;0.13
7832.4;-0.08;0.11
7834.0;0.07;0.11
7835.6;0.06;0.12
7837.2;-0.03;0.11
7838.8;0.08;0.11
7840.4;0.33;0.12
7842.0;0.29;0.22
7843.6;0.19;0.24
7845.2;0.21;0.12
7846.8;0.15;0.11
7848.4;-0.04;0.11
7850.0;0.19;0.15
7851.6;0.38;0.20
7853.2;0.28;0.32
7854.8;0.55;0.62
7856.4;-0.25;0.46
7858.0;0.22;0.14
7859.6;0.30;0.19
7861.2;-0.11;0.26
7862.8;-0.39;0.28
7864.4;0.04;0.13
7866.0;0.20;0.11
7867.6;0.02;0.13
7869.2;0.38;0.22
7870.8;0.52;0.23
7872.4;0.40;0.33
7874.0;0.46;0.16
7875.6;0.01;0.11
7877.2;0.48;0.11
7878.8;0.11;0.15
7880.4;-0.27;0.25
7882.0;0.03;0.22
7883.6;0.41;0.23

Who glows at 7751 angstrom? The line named [O II]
